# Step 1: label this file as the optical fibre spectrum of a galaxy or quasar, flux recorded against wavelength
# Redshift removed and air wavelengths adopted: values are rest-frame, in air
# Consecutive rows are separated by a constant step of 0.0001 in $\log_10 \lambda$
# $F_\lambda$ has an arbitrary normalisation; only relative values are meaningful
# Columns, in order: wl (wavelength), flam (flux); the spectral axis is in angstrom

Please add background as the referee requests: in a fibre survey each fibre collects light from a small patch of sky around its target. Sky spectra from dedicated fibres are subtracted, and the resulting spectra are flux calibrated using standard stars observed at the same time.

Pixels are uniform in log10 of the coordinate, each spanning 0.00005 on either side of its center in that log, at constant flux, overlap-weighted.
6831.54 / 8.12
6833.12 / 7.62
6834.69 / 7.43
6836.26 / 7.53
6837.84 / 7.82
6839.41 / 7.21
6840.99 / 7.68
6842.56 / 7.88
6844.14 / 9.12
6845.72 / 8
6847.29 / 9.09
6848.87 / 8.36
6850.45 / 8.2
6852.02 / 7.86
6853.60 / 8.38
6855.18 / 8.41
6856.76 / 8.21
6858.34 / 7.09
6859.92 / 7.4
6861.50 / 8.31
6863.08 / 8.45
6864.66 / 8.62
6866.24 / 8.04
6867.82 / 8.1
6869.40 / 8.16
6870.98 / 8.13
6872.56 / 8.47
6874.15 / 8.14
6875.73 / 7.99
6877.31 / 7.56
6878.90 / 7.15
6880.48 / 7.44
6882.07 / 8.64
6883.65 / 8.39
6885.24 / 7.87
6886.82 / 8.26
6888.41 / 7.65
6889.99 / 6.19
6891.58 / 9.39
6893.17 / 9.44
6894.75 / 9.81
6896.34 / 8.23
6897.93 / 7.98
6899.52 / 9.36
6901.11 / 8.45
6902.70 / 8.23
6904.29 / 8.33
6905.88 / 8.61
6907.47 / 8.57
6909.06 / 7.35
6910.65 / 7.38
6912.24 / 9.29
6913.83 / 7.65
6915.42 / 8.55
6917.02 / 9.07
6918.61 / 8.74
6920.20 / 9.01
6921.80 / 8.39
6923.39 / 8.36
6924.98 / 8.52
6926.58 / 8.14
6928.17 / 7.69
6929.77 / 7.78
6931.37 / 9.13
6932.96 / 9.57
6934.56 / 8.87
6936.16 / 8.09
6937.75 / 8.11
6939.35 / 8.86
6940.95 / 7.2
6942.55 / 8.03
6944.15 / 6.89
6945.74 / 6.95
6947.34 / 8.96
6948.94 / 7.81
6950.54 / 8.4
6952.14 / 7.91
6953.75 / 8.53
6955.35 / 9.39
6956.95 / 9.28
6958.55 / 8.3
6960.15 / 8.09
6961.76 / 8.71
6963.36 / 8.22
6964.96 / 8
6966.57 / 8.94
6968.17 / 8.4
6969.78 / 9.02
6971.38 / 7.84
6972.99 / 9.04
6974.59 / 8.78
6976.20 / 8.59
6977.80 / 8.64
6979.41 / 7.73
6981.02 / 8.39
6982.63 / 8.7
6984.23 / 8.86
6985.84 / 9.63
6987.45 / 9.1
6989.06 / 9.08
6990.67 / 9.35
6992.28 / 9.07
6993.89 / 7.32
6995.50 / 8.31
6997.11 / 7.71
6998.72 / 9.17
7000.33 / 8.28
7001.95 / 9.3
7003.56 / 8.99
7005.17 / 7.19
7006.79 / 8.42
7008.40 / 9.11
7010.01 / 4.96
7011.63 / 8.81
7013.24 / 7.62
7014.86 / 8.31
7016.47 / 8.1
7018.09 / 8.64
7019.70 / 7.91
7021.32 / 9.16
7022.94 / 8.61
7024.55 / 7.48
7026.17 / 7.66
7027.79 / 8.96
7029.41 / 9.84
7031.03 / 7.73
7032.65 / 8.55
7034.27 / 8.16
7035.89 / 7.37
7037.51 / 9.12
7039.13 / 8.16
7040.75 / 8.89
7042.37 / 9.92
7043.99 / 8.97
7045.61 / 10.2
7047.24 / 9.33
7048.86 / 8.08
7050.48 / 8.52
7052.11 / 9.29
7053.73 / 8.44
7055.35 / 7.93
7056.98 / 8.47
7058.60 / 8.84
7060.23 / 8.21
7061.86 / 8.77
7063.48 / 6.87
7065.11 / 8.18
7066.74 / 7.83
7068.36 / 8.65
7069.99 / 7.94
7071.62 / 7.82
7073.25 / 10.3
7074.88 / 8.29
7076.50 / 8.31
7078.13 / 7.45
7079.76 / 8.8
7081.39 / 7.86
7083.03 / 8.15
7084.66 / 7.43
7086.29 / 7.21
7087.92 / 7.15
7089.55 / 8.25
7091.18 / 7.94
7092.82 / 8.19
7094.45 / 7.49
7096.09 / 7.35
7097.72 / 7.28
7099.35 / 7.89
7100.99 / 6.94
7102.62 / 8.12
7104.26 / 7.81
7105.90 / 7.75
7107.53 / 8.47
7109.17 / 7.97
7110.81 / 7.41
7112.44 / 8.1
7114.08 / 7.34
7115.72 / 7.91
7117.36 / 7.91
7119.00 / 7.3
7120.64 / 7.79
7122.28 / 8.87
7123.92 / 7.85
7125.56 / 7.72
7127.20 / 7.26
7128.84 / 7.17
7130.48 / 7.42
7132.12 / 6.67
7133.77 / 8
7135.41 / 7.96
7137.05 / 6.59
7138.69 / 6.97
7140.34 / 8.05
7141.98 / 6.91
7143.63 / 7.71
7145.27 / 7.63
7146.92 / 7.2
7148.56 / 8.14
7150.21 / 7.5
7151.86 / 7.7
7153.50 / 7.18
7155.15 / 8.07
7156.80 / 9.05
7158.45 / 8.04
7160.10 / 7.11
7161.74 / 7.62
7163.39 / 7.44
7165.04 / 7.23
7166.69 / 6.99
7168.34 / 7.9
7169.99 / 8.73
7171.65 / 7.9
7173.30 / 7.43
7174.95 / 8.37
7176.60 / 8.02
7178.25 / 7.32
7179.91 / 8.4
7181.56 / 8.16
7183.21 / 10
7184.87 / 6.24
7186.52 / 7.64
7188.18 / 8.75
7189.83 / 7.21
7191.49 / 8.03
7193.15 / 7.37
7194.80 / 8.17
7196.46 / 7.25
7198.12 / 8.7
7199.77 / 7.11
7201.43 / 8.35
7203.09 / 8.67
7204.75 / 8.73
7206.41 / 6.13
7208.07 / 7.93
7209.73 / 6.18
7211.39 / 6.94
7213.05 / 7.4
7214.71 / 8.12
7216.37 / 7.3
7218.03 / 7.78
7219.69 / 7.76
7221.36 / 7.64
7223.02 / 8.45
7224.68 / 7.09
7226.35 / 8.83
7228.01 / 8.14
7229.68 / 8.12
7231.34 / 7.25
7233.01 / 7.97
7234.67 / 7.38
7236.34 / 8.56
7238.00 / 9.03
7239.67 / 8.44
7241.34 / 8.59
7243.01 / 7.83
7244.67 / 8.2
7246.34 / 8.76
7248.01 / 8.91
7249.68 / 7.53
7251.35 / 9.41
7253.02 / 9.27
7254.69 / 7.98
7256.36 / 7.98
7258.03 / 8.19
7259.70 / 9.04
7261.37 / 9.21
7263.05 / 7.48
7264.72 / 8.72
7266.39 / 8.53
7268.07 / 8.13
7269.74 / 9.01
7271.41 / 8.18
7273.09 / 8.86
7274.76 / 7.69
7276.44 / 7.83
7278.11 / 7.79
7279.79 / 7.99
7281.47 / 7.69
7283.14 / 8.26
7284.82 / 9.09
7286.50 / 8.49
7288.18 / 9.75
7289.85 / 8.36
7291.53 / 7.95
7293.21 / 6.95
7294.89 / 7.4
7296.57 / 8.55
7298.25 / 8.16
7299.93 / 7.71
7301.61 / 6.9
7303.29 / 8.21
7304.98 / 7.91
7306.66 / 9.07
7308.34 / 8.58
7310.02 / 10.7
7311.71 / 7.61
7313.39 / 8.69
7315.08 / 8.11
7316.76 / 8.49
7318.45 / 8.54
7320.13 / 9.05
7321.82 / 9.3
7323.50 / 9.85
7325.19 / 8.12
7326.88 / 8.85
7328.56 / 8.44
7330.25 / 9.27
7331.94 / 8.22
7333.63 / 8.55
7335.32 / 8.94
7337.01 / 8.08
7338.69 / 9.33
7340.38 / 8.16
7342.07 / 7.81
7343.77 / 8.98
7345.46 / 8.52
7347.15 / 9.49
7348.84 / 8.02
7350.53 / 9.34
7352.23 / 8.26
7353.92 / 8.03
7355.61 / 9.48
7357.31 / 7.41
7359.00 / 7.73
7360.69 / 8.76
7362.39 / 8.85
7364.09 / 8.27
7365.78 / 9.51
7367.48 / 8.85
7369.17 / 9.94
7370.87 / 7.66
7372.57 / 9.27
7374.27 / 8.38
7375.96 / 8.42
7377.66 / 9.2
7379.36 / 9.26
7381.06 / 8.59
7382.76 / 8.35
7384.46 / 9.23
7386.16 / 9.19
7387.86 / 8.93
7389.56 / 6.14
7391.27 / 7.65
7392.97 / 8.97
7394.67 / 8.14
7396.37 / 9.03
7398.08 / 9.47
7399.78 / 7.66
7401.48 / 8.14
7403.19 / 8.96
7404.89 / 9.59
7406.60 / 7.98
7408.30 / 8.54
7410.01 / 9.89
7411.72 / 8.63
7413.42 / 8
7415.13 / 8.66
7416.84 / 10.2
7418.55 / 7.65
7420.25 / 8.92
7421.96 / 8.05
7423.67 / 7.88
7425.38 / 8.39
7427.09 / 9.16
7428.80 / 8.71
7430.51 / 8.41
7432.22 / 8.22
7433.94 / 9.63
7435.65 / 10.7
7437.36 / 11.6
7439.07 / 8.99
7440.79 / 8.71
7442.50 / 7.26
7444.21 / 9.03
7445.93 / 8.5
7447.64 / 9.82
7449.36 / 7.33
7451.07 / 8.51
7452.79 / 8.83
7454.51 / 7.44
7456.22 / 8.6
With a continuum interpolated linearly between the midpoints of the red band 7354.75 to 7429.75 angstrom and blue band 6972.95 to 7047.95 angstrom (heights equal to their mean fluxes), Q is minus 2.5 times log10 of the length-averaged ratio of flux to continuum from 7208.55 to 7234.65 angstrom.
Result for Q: 0.124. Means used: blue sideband 8.53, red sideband 8.63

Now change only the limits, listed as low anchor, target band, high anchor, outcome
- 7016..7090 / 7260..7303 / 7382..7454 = 0.05 mag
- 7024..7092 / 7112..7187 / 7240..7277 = 0.09 mag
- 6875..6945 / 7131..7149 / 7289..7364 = 0.13 mag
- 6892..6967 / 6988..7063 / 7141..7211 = -0.04 mag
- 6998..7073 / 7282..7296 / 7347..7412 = 0.04 mag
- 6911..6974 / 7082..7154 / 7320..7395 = 0.12 mag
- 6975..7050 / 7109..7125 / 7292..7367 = 0.09 mag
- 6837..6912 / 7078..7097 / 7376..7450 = 0.08 mag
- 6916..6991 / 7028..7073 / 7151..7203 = -0.04 mag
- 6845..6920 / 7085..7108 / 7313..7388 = 0.10 mag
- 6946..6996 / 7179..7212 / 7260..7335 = 0.09 mag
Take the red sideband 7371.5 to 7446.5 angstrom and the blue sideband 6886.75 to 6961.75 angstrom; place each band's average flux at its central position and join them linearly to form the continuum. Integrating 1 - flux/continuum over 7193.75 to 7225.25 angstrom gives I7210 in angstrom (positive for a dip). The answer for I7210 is 3.33 angstrom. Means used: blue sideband 8.36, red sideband 8.73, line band 7.67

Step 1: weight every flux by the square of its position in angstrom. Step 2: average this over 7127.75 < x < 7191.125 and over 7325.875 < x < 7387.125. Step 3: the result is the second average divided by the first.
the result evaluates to 1.2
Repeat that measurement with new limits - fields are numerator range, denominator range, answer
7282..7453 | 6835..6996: 1.18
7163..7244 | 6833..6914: 1.06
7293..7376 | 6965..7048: 1.10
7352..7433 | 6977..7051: 1.12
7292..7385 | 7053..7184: 1.16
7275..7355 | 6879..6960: 1.13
